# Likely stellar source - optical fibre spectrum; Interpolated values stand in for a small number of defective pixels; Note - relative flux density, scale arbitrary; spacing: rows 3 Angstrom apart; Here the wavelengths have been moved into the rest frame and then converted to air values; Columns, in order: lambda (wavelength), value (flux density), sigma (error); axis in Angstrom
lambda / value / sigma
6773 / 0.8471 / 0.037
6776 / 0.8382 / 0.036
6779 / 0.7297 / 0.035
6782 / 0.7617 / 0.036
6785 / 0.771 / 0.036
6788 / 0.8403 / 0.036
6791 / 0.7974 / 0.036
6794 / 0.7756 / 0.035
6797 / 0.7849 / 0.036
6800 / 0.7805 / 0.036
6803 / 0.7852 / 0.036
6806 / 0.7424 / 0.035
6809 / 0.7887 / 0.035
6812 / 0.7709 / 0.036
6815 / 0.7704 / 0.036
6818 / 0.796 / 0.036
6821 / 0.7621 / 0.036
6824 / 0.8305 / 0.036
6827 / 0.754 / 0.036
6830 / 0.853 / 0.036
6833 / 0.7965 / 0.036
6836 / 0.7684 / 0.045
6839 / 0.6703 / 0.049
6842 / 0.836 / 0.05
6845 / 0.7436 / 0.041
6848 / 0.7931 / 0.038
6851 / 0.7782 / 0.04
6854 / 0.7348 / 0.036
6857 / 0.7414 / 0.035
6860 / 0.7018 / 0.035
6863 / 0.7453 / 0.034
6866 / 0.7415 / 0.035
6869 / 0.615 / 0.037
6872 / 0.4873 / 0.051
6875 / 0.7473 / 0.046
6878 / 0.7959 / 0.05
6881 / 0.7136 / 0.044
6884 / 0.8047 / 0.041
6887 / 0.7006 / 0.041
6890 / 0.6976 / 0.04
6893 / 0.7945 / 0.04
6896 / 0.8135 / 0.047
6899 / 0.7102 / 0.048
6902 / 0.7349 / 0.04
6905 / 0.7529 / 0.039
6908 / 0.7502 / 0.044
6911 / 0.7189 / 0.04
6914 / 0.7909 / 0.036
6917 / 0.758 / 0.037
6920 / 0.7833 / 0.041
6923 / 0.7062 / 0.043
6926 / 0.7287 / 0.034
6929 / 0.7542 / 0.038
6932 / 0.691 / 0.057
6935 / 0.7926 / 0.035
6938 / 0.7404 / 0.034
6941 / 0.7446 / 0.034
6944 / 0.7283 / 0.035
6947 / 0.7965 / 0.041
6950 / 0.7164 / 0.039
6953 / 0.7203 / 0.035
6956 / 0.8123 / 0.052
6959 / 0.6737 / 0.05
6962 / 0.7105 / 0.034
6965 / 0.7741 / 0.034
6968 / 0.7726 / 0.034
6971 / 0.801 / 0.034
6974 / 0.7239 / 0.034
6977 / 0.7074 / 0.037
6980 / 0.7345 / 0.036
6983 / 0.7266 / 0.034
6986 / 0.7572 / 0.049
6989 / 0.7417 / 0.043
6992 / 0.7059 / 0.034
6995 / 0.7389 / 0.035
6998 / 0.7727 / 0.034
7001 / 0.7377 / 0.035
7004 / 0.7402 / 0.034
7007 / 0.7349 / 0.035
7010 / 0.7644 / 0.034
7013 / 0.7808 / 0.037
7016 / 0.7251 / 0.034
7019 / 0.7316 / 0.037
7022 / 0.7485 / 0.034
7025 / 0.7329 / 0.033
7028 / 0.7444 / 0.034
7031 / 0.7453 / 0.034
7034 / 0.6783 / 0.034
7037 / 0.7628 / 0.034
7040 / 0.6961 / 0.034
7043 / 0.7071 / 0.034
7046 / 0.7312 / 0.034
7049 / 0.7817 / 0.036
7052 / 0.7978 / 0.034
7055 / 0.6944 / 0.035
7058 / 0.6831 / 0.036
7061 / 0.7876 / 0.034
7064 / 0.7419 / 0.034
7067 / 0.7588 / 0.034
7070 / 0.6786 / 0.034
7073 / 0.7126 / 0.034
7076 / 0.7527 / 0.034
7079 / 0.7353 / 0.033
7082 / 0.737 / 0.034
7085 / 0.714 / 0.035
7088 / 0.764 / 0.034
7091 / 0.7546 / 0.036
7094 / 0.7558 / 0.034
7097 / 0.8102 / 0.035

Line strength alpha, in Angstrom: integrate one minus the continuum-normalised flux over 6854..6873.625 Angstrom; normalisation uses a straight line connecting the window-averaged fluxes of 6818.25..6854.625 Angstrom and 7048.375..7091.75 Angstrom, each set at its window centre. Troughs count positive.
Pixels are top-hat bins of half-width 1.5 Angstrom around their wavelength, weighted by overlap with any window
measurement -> 2.4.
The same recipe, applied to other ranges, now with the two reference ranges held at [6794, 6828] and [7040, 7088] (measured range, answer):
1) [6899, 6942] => 0.8 Angstrom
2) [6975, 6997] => 0.5 Angstrom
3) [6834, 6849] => 0.2 Angstrom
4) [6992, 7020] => 0.0 Angstrom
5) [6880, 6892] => 0.5 Angstrom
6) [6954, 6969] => 0.1 Angstrom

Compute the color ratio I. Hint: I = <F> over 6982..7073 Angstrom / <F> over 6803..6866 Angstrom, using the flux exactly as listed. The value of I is 0.96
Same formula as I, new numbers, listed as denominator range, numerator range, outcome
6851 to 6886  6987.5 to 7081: 1.03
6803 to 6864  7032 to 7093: 0.95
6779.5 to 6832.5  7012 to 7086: 0.93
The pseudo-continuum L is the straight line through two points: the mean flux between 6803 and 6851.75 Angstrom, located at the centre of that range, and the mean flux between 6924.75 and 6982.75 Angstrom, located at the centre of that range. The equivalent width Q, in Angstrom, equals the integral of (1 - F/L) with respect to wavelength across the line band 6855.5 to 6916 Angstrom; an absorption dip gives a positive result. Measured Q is 2.7 Angstrom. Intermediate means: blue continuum 0.779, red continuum 0.743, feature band 0.728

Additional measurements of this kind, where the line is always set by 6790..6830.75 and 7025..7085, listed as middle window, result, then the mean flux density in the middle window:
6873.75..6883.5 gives 0.1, 0.758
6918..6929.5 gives 0.3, 0.743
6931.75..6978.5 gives 0.5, 0.746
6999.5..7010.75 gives 0.0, 0.743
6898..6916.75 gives 0.5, 0.745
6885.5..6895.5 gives 0.4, 0.739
